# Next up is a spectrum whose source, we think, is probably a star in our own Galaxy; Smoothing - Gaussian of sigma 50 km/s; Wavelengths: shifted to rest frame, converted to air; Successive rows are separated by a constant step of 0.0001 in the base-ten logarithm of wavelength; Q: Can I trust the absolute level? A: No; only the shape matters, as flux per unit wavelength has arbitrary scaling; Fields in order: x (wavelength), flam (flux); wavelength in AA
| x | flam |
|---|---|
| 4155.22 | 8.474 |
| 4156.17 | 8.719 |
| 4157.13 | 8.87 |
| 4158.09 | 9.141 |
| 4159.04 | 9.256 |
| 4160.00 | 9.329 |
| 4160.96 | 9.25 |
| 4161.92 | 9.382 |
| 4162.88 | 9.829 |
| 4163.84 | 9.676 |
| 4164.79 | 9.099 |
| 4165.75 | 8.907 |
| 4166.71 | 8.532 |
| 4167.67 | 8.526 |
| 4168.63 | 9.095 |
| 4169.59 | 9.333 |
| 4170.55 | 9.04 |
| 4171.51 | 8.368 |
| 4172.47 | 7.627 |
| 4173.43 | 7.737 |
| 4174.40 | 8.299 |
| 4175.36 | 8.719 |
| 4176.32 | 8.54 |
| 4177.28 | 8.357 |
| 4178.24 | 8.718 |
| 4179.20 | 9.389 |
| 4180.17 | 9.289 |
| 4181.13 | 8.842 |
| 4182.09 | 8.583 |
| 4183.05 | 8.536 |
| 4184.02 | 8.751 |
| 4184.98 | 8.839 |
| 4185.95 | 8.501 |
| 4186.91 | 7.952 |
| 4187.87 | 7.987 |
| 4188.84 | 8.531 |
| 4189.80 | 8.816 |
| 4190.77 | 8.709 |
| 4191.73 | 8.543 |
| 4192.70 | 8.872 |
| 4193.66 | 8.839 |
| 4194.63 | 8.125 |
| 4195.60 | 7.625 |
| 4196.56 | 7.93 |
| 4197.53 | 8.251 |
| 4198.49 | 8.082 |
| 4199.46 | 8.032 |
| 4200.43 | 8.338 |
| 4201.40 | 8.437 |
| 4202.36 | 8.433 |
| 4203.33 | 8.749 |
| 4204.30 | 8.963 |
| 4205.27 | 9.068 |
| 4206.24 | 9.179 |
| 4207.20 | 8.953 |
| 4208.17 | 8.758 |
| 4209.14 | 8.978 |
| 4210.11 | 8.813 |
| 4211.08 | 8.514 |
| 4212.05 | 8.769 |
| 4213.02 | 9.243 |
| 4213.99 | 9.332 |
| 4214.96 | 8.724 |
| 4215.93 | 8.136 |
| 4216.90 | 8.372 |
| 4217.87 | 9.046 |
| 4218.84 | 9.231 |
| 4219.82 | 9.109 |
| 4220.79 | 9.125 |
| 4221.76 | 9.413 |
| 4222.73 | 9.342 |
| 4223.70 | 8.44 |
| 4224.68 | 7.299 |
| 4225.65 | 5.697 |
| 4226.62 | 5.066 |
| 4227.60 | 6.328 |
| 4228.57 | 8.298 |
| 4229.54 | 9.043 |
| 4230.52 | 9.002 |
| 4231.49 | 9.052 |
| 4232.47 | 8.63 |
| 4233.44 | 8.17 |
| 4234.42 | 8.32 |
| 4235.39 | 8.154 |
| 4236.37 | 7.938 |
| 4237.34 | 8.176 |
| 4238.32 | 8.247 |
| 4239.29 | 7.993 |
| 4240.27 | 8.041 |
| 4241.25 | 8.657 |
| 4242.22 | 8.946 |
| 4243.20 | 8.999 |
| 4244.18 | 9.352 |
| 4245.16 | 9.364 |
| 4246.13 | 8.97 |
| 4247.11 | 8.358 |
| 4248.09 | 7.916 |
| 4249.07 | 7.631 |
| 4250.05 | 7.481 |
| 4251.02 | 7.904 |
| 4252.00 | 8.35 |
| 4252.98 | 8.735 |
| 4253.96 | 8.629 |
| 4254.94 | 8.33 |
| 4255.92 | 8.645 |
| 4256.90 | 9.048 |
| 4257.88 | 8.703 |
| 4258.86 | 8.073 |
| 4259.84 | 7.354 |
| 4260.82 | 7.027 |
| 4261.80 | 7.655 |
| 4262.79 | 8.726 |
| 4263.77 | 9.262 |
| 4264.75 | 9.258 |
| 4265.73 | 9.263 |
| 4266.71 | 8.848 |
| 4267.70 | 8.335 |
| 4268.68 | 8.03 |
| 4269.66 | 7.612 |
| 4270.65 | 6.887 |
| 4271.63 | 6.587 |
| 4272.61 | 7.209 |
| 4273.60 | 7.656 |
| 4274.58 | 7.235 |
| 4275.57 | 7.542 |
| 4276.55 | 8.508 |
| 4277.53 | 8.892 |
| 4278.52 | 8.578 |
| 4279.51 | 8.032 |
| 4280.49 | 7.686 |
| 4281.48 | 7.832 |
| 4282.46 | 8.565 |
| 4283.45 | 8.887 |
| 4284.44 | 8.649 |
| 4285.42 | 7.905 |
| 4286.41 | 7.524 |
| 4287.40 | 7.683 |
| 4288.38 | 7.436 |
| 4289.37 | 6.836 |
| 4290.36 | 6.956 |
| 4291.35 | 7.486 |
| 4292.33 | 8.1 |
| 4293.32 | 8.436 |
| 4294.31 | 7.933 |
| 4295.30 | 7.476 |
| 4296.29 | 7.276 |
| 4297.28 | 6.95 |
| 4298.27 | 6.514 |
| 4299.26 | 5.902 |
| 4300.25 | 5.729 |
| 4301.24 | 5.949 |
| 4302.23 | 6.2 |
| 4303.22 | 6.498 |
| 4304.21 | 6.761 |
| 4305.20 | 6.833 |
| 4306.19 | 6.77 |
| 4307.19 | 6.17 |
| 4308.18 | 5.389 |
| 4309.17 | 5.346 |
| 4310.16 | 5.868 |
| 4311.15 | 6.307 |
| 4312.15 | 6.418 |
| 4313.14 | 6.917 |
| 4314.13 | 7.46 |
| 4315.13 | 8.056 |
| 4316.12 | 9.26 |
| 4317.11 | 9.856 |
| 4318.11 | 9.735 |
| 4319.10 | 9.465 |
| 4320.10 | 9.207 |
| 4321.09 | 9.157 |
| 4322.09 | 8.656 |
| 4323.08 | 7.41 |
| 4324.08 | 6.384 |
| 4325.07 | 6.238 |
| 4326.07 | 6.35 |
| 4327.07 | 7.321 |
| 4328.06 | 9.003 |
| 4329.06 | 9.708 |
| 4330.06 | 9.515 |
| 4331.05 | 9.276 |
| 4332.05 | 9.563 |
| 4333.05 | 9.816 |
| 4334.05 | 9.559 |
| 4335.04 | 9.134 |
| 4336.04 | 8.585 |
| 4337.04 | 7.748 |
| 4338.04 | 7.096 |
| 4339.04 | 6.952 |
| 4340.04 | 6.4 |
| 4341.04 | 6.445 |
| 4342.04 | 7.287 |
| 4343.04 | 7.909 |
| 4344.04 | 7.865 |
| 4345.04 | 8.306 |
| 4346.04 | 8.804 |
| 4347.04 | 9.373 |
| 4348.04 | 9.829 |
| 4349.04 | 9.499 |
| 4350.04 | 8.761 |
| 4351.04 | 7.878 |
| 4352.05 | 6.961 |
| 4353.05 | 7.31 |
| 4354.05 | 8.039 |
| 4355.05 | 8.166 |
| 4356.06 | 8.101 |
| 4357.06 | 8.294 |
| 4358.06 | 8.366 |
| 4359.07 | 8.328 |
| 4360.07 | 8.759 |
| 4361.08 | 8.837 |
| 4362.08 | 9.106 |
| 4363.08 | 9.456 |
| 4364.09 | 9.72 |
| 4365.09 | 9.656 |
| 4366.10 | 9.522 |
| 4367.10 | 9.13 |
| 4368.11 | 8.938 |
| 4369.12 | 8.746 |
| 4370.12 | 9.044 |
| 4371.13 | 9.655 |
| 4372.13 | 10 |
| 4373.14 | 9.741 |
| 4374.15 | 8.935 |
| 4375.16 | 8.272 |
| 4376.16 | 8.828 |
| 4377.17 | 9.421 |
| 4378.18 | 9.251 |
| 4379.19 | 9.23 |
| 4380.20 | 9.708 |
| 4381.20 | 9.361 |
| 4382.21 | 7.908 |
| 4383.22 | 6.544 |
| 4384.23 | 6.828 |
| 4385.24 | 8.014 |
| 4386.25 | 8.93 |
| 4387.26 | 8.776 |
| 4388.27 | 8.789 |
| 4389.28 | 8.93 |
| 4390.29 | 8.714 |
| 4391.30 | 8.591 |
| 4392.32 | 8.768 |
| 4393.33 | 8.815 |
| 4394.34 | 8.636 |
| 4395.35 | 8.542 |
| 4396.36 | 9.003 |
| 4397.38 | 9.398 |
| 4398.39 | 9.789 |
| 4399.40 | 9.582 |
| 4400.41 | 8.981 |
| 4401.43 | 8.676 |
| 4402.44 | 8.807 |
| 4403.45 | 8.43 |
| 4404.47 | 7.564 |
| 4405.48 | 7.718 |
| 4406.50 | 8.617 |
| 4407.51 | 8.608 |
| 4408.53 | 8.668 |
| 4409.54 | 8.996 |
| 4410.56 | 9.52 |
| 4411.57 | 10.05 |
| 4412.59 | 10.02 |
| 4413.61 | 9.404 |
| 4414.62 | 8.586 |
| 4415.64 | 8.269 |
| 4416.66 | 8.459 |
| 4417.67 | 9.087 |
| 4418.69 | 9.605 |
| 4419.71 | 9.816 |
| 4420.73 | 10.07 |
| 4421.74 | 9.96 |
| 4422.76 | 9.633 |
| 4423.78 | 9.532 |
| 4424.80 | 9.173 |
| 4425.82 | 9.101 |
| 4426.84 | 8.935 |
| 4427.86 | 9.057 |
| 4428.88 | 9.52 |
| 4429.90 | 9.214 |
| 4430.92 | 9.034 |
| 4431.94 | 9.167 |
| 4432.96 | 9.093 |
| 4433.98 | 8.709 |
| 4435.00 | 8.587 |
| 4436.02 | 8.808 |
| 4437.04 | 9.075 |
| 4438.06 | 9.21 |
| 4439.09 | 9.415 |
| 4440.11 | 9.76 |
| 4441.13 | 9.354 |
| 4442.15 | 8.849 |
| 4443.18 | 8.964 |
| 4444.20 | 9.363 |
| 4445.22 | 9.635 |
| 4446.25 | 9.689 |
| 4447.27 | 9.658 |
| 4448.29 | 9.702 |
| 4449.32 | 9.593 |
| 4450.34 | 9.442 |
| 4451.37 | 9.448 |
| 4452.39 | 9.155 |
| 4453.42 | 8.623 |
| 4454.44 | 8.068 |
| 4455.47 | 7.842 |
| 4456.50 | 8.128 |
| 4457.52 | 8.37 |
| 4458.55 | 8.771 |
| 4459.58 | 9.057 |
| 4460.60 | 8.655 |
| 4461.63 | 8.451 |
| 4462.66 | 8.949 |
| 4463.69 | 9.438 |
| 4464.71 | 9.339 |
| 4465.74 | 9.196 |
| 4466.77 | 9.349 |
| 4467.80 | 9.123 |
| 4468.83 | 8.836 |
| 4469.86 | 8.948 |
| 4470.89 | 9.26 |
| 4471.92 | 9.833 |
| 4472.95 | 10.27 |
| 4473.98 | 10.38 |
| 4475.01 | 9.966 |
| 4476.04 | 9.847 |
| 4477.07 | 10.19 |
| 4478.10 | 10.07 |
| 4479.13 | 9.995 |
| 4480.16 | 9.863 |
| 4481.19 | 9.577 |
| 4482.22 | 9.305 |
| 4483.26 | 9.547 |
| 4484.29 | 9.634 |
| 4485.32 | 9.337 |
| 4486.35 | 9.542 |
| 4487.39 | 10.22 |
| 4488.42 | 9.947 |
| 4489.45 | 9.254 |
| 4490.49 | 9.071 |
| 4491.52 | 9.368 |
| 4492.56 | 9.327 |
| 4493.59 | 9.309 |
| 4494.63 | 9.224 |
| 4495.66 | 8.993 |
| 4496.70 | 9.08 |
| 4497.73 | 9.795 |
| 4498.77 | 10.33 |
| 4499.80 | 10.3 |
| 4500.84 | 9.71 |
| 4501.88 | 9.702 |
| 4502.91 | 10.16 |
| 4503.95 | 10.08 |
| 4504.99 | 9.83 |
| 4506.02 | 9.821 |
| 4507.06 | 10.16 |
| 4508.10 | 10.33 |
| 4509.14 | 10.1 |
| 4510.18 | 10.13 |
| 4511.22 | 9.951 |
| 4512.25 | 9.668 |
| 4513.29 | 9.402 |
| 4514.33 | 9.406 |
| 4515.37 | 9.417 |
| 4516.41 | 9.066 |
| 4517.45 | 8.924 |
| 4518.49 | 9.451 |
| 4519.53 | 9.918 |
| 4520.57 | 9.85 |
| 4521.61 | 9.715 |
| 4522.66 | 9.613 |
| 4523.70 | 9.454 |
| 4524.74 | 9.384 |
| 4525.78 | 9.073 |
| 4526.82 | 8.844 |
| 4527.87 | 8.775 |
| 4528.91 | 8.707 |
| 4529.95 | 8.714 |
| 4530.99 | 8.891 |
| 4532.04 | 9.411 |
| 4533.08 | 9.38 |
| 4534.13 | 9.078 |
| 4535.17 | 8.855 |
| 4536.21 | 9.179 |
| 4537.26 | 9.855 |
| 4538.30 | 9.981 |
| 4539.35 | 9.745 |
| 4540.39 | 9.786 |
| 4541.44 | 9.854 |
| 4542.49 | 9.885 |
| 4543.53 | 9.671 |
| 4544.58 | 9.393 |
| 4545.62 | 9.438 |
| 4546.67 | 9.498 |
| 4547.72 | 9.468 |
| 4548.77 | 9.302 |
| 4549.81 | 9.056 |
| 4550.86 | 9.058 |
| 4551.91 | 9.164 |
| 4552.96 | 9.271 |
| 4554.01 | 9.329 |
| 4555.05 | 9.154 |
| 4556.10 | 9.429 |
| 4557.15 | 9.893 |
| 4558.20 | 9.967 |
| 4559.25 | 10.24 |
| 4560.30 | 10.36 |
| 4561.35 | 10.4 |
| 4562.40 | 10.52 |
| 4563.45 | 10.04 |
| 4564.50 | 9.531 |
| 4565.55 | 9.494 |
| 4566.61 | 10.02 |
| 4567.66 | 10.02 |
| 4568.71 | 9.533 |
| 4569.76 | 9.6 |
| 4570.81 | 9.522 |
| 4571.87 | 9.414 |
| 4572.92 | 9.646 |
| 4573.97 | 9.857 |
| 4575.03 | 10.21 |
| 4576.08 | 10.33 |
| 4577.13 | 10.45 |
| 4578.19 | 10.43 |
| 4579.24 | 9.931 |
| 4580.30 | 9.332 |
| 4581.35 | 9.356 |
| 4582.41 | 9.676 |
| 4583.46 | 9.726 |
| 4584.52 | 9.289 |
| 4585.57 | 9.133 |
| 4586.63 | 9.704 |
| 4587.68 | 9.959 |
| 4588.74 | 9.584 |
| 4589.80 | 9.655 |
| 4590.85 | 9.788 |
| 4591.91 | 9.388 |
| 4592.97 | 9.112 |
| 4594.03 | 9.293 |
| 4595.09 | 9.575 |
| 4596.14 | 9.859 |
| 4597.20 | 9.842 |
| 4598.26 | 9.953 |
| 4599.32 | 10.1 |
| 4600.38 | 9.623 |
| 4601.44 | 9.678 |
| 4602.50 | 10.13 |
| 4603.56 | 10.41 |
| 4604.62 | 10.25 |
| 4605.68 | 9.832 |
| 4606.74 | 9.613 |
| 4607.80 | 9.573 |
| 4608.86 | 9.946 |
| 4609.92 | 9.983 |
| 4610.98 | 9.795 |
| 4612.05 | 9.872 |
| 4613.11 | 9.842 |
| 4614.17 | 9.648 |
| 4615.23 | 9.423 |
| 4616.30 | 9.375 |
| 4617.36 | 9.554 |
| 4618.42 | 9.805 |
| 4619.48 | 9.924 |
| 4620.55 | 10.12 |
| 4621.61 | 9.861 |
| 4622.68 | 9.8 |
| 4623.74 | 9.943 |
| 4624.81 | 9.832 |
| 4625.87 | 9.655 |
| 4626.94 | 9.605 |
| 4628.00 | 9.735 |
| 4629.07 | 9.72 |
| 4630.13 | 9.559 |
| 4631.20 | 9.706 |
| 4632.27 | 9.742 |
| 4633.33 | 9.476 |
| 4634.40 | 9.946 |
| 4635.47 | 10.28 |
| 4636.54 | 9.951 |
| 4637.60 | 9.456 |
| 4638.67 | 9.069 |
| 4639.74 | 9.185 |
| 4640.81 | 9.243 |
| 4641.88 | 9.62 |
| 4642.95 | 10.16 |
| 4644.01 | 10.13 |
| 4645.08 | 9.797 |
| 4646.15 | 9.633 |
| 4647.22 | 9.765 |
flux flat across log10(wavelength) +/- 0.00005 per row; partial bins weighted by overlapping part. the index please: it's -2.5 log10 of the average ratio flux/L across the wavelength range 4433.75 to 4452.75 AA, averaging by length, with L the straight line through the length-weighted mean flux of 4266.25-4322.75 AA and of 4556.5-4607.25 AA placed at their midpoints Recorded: -0.07 mag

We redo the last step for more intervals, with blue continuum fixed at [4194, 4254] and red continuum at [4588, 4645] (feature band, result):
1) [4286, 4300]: 0.186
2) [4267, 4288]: 0.092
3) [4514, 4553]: 0.012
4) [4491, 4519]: -0.035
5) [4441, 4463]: 0.025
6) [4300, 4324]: 0.192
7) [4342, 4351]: 0.021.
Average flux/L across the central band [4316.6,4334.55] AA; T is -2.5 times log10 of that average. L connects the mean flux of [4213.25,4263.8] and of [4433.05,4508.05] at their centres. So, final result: 0.01 mag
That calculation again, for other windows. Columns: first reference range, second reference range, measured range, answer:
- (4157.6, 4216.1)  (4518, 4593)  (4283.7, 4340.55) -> 0.18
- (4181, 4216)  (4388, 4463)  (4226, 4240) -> 0.08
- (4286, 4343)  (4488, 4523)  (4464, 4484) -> -0.04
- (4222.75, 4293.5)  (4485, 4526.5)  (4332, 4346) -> 0.08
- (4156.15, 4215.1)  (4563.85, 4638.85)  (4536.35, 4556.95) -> 0.01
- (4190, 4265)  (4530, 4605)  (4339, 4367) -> 0.06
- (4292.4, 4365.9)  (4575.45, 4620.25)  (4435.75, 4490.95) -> -0.06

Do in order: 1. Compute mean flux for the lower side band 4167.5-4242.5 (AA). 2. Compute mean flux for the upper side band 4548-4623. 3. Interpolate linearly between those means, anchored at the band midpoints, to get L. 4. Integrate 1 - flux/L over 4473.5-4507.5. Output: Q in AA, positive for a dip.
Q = -1.1 AA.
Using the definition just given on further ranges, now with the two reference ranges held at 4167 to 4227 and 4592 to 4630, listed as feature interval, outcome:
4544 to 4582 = -0.33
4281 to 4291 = 1.11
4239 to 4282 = 2.43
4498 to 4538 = -0.22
